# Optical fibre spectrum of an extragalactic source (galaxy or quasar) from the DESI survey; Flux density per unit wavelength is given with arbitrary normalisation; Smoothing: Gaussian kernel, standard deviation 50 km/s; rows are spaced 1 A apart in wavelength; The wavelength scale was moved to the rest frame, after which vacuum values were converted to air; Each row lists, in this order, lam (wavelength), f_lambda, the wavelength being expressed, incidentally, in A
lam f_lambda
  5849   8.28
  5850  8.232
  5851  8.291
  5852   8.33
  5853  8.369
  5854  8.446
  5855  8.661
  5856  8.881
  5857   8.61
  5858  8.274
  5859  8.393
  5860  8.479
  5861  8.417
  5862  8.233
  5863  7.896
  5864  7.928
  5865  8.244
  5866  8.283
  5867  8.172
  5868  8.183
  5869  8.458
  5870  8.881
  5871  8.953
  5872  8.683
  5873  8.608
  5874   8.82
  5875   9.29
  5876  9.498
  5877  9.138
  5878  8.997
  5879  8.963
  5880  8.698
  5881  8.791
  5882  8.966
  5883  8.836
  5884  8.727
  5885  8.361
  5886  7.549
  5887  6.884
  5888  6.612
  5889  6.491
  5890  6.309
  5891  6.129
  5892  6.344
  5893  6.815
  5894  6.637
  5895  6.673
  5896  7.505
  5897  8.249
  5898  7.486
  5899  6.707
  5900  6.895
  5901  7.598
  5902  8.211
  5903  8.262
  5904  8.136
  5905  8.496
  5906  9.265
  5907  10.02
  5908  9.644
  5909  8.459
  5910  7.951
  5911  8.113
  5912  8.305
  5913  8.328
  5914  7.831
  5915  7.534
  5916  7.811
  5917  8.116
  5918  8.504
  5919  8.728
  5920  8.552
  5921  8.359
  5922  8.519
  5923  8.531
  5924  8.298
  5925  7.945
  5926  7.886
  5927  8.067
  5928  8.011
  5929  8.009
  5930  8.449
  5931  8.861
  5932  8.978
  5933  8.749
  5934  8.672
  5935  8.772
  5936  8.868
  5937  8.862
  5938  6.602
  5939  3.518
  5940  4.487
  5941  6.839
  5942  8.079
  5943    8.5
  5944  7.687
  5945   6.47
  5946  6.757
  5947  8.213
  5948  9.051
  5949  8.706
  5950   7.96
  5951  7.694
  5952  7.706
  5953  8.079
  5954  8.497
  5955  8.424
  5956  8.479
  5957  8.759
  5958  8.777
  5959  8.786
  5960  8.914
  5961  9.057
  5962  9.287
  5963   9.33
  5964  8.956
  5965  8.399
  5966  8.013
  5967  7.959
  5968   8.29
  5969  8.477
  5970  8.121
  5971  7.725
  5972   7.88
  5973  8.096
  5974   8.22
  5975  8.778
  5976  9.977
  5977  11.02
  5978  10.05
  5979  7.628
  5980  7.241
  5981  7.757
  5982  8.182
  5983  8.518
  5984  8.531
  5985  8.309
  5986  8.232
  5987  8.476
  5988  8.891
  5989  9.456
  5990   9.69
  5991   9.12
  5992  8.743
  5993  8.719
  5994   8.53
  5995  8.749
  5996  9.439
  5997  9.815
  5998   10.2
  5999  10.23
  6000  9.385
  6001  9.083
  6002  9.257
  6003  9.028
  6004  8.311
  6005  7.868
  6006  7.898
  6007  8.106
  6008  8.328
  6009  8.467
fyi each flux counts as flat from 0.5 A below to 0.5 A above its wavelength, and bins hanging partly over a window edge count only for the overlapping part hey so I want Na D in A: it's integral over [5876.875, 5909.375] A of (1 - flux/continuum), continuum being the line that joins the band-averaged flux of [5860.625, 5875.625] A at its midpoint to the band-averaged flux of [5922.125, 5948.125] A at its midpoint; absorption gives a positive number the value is 1.34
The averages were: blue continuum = 8.48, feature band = 7.89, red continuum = 7.81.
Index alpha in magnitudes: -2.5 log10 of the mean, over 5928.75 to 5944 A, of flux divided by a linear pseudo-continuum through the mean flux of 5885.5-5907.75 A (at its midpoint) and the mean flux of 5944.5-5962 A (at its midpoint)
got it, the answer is 0.04 mag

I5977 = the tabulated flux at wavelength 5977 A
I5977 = 11.02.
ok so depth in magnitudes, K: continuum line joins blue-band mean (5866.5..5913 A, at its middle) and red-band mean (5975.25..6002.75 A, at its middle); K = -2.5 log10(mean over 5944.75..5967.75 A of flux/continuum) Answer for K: 0.04 mag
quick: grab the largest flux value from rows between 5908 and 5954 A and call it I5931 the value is 9.644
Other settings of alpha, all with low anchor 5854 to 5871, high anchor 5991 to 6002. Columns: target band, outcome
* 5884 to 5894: 0.23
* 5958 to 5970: 0.05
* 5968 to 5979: 0.05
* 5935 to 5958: 0.16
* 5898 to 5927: 0.06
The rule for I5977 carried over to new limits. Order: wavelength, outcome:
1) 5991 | 9.12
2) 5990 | 9.69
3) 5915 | 7.534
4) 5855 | 8.661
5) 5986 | 8.232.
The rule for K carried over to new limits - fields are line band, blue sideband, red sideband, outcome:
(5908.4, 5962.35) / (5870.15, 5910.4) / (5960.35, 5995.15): 0.04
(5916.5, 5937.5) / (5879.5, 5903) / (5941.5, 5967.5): -0.07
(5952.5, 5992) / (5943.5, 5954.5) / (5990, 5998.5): -0.01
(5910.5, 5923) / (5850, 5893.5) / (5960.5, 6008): 0.03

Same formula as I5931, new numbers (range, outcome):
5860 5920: 10.02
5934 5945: 8.868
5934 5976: 9.977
